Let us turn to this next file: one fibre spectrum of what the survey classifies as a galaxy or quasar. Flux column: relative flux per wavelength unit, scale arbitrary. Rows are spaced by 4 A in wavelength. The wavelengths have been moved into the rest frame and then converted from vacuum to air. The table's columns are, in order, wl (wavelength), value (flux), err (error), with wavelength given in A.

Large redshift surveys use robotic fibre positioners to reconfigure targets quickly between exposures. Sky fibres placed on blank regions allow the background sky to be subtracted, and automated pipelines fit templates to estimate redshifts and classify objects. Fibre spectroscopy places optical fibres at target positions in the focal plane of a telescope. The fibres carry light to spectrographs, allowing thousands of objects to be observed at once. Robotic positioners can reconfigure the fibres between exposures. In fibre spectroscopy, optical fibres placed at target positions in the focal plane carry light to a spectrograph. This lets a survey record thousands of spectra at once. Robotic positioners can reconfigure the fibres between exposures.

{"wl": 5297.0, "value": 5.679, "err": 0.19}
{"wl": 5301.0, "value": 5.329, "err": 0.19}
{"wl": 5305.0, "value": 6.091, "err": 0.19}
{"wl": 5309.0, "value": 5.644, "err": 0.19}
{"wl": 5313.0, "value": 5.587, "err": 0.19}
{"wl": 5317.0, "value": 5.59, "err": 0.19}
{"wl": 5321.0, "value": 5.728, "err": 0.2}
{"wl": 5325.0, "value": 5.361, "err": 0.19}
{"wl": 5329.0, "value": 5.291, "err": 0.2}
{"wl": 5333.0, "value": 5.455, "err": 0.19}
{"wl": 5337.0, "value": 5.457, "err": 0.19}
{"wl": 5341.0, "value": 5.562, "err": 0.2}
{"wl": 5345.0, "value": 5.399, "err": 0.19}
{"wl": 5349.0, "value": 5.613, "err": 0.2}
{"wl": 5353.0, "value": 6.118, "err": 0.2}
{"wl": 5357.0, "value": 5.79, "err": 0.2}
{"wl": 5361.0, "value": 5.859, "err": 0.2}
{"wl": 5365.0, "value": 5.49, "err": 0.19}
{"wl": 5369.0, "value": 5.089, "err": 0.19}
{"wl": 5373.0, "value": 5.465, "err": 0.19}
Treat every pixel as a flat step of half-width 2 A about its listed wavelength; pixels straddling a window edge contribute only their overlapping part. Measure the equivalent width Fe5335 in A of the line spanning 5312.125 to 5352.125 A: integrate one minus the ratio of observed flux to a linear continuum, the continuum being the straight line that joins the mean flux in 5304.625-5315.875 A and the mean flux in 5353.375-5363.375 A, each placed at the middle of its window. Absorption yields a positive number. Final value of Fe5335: 1.8 A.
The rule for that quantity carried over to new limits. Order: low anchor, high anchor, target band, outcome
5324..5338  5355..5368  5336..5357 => -0.5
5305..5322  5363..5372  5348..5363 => -1.3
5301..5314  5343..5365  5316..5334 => 0.8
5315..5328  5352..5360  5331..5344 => 0.5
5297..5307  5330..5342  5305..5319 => -0.1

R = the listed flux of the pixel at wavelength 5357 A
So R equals 5.79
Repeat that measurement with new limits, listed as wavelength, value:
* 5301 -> 5.329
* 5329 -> 5.291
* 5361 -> 5.859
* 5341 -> 5.562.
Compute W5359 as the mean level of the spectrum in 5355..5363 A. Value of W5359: 5.82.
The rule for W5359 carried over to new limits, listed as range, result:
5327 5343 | 5.44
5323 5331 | 5.33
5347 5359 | 5.84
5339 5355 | 5.67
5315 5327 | 5.56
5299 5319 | 5.65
